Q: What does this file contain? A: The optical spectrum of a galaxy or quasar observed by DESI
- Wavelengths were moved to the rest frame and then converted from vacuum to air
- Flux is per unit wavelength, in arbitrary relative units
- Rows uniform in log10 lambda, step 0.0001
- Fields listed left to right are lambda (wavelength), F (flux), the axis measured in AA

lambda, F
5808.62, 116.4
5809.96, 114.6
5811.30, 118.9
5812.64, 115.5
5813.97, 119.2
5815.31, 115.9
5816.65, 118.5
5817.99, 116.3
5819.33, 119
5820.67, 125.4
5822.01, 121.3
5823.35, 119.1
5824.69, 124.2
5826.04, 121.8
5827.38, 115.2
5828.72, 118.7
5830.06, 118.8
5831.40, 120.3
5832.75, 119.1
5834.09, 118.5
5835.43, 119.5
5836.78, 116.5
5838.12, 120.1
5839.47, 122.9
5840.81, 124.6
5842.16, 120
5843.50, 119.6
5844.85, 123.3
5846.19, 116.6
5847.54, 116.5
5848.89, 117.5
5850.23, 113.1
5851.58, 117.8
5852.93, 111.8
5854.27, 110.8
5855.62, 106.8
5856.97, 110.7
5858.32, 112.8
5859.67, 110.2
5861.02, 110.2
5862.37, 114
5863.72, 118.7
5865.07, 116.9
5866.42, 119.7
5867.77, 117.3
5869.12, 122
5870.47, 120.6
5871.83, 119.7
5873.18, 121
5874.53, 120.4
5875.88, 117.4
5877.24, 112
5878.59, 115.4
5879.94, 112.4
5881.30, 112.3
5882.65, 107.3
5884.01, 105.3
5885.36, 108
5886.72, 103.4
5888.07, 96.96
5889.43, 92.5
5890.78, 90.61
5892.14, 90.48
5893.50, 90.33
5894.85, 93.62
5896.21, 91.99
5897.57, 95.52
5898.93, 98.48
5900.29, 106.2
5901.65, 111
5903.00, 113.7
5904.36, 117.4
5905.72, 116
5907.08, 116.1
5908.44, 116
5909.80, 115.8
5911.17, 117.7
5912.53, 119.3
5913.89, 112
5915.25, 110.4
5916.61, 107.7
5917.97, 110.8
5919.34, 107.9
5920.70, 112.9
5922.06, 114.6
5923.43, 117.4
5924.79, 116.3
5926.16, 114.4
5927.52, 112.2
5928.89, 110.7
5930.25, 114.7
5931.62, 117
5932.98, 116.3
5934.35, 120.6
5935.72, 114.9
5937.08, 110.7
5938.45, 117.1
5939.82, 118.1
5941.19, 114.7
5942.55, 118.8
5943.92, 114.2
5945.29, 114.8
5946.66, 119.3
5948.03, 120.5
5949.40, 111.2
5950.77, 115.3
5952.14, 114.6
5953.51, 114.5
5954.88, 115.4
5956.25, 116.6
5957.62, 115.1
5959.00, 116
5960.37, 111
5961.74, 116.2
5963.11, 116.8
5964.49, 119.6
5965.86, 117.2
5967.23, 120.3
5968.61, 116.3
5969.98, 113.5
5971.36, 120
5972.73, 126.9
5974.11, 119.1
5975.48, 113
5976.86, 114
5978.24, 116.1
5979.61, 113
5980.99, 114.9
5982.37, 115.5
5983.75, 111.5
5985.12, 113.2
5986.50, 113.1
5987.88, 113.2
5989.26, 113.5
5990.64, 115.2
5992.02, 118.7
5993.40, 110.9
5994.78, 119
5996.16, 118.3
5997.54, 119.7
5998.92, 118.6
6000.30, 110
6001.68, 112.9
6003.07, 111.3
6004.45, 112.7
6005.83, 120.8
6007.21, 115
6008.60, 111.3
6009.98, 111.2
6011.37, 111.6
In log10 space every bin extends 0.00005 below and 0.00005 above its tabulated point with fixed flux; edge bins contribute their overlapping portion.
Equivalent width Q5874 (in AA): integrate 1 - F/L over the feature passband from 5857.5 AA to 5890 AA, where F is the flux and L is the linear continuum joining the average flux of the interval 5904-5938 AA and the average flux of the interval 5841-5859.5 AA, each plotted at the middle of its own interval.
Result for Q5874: 0.6 AA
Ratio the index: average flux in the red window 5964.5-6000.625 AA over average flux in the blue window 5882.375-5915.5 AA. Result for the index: 1.1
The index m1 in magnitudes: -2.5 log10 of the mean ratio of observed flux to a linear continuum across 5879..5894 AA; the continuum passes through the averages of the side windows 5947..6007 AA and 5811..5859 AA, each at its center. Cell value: 0.16 mag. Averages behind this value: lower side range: 118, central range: 101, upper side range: 116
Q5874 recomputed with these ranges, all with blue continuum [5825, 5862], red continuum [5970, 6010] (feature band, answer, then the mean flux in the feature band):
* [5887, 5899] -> 2.4 AA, 93.5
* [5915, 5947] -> 0.4 AA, 114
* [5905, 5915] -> 0.0 AA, 116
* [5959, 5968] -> -0.1 AA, 117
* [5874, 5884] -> 0.3 AA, 113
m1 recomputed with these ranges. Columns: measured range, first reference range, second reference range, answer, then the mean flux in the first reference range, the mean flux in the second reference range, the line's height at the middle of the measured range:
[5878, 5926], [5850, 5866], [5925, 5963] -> 0.065 mag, 113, 115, 114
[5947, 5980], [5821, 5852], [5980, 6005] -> -0.009 mag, 119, 115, 115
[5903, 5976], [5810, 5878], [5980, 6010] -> 0.002 mag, 118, 115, 116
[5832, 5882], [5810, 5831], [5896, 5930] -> -0.005 mag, 119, 112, 116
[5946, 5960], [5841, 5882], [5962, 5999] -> 0.005 mag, 116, 116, 116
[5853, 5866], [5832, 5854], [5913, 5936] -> 0.047 mag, 118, 114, 117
